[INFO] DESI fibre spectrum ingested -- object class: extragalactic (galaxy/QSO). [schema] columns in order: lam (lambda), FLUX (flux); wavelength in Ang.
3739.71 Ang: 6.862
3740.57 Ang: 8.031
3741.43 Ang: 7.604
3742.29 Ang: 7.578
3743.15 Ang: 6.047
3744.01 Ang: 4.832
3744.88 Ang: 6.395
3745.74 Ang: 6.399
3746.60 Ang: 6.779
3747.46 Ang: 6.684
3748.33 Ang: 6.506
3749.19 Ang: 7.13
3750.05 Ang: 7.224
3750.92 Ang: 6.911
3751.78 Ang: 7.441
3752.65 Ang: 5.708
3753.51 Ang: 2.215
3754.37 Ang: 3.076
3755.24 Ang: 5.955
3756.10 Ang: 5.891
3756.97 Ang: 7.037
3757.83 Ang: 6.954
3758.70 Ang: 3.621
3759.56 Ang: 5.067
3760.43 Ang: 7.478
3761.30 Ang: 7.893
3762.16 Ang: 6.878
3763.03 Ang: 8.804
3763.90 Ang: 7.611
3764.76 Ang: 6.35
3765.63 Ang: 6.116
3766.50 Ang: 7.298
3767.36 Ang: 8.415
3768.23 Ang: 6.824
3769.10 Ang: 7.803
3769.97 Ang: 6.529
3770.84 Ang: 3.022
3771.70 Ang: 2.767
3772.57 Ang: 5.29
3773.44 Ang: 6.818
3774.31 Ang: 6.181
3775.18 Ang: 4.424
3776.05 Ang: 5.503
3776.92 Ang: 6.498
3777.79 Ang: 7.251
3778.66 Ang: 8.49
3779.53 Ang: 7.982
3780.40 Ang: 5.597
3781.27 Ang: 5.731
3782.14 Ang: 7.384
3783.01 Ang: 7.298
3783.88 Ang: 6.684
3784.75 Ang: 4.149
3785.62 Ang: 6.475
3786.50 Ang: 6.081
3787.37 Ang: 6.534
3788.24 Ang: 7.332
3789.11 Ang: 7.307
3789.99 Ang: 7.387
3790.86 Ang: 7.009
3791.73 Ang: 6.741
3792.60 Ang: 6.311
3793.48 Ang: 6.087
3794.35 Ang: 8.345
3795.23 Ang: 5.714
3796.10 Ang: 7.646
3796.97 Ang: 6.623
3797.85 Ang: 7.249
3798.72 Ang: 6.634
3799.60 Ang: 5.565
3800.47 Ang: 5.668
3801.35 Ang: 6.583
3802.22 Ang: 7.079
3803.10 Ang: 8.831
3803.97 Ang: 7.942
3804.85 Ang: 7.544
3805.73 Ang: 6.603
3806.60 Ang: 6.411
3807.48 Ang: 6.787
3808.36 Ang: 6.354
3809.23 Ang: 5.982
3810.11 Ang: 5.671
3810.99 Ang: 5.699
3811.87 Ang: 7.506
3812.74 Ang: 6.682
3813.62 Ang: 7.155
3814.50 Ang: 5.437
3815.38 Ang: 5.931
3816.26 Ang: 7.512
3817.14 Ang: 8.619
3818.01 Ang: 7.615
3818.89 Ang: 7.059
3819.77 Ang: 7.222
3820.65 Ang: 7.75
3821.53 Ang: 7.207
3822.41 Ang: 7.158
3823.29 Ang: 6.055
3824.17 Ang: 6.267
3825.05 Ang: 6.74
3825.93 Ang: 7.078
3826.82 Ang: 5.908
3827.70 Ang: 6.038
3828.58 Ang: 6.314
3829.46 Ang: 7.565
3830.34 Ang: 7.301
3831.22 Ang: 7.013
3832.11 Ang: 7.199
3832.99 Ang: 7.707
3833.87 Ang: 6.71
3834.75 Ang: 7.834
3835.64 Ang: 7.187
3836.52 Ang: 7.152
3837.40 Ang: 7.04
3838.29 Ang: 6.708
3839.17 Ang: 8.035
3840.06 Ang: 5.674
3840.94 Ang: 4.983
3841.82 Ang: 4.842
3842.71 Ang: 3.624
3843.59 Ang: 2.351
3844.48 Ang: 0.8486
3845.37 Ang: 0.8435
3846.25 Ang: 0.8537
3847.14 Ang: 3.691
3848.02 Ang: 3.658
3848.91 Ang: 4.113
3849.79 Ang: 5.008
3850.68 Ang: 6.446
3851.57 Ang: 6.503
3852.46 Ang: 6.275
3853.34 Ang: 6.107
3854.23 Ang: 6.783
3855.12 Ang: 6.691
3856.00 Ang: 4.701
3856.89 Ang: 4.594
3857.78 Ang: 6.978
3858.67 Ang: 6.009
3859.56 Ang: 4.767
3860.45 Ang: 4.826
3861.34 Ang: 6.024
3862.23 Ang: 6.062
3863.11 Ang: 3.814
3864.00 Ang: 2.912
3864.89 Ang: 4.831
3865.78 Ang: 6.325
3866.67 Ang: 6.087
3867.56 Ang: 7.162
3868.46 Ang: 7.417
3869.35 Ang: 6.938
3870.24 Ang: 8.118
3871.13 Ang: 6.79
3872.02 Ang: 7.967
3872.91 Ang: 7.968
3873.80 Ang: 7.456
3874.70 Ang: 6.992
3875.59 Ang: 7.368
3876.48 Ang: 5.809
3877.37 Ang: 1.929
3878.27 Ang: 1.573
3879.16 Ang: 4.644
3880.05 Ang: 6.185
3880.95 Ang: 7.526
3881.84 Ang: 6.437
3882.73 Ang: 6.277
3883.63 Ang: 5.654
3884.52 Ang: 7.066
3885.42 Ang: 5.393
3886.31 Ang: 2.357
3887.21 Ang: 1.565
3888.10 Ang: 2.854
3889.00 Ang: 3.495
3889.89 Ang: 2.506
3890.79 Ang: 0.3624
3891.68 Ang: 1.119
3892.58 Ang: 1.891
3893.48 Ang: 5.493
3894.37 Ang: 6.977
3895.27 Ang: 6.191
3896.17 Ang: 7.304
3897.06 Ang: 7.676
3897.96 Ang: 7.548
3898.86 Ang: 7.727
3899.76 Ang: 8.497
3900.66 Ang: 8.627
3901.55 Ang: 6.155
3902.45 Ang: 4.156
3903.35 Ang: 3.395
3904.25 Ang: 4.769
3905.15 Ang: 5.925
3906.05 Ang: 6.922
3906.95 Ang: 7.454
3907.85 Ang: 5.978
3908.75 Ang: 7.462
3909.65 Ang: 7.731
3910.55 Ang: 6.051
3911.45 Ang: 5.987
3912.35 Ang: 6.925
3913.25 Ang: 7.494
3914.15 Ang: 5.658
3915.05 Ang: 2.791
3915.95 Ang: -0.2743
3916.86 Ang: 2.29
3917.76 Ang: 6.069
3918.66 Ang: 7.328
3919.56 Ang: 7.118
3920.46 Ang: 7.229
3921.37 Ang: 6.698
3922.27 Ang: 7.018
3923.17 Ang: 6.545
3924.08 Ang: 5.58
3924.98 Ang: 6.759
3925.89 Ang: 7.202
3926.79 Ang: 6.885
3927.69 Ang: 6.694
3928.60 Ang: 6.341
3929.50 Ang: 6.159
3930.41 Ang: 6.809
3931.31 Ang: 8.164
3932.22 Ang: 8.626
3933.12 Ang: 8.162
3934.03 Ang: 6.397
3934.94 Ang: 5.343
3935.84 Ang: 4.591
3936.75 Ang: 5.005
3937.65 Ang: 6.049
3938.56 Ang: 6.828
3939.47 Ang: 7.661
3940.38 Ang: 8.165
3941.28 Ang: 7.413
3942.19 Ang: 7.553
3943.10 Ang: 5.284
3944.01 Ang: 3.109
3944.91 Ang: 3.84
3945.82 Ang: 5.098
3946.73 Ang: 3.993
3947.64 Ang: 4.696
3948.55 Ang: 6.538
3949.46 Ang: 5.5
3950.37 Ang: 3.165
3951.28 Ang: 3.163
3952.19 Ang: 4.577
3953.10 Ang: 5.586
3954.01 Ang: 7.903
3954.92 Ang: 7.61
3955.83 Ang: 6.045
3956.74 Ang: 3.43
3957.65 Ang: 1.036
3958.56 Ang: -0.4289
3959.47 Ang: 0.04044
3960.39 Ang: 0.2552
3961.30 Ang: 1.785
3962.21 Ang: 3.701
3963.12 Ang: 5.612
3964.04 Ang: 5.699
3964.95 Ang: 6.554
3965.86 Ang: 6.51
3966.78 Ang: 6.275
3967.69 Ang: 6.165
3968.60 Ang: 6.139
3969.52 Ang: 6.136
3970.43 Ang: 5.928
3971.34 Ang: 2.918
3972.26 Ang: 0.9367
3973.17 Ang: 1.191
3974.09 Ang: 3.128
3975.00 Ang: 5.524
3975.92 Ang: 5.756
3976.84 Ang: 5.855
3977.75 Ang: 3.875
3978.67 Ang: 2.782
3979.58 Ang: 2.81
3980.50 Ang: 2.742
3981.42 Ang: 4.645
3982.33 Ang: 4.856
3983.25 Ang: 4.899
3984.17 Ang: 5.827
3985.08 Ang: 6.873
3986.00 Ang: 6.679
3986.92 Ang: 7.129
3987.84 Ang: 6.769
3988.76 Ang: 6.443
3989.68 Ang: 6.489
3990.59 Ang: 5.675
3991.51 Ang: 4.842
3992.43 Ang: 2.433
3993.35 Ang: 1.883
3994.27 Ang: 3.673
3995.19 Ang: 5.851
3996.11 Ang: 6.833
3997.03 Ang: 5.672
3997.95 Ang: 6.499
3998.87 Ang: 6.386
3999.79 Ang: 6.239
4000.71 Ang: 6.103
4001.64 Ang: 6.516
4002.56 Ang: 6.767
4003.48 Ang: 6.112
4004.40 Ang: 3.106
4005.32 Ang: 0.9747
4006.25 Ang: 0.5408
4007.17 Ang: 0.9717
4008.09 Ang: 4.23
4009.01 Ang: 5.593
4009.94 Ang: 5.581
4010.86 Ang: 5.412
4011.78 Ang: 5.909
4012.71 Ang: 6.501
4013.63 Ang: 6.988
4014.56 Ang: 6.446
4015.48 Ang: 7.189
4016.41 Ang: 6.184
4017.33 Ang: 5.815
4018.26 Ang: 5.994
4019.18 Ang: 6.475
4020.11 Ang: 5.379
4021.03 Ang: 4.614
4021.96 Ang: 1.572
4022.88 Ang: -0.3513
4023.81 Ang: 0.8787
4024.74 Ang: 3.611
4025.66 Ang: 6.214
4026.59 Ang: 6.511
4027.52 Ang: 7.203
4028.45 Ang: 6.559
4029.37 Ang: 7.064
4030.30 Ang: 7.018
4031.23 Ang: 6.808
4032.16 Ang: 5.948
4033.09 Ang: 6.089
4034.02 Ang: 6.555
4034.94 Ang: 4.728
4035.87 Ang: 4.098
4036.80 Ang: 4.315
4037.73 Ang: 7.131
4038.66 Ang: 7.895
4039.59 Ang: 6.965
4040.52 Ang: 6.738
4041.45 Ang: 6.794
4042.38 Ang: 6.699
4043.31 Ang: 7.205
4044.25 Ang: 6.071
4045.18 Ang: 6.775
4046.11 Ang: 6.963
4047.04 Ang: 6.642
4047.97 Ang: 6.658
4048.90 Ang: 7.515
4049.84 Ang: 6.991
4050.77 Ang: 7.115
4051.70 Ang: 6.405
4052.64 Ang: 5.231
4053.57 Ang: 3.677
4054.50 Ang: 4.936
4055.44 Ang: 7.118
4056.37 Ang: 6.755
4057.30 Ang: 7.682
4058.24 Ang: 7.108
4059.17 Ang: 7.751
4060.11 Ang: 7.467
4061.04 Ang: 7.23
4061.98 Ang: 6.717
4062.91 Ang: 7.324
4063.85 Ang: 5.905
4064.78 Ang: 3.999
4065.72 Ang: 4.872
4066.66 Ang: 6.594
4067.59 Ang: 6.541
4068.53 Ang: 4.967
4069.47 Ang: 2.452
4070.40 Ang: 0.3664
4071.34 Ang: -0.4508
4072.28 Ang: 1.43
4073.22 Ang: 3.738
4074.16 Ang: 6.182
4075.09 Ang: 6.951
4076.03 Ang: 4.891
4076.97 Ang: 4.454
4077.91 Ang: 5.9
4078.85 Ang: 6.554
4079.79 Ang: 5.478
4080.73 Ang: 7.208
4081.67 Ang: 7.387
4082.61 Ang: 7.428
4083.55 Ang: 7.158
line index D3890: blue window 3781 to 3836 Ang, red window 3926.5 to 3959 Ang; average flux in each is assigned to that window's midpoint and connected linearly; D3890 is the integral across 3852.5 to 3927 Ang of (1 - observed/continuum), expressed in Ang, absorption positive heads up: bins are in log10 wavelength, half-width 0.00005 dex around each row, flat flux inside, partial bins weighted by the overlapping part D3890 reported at 4.70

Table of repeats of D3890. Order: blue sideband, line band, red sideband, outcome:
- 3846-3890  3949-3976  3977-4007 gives 4.35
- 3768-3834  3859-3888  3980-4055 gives 2.84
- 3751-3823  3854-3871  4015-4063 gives 1.48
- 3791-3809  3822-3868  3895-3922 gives 6.47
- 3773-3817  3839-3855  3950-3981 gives 3.85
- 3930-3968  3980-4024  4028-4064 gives 6.55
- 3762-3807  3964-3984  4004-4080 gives 4.11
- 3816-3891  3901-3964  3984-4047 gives 1.51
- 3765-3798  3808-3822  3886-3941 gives -1.16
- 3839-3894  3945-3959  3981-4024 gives 1.48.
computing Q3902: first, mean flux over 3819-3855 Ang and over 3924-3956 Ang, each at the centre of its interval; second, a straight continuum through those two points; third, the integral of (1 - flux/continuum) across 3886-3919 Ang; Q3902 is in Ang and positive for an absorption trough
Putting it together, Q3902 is 4.4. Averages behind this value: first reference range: 5.86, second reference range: 6.07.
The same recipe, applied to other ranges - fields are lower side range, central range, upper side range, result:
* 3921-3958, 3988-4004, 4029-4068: 1.6 Ang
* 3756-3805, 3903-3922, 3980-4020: 0.1 Ang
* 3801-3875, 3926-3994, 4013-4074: 9.3 Ang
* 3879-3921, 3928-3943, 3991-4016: -4.2 Ang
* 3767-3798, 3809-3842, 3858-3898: -4.6 Ang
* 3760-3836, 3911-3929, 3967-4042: -0.3 Ang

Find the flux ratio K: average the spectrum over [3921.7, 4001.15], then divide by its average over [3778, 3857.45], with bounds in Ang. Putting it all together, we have 0.8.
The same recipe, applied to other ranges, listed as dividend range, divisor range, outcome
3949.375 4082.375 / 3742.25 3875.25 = 0.83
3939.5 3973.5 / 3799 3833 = 0.68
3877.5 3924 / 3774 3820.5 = 0.81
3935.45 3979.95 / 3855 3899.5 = 0.86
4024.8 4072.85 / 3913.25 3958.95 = 1.06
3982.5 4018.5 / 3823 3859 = 0.95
